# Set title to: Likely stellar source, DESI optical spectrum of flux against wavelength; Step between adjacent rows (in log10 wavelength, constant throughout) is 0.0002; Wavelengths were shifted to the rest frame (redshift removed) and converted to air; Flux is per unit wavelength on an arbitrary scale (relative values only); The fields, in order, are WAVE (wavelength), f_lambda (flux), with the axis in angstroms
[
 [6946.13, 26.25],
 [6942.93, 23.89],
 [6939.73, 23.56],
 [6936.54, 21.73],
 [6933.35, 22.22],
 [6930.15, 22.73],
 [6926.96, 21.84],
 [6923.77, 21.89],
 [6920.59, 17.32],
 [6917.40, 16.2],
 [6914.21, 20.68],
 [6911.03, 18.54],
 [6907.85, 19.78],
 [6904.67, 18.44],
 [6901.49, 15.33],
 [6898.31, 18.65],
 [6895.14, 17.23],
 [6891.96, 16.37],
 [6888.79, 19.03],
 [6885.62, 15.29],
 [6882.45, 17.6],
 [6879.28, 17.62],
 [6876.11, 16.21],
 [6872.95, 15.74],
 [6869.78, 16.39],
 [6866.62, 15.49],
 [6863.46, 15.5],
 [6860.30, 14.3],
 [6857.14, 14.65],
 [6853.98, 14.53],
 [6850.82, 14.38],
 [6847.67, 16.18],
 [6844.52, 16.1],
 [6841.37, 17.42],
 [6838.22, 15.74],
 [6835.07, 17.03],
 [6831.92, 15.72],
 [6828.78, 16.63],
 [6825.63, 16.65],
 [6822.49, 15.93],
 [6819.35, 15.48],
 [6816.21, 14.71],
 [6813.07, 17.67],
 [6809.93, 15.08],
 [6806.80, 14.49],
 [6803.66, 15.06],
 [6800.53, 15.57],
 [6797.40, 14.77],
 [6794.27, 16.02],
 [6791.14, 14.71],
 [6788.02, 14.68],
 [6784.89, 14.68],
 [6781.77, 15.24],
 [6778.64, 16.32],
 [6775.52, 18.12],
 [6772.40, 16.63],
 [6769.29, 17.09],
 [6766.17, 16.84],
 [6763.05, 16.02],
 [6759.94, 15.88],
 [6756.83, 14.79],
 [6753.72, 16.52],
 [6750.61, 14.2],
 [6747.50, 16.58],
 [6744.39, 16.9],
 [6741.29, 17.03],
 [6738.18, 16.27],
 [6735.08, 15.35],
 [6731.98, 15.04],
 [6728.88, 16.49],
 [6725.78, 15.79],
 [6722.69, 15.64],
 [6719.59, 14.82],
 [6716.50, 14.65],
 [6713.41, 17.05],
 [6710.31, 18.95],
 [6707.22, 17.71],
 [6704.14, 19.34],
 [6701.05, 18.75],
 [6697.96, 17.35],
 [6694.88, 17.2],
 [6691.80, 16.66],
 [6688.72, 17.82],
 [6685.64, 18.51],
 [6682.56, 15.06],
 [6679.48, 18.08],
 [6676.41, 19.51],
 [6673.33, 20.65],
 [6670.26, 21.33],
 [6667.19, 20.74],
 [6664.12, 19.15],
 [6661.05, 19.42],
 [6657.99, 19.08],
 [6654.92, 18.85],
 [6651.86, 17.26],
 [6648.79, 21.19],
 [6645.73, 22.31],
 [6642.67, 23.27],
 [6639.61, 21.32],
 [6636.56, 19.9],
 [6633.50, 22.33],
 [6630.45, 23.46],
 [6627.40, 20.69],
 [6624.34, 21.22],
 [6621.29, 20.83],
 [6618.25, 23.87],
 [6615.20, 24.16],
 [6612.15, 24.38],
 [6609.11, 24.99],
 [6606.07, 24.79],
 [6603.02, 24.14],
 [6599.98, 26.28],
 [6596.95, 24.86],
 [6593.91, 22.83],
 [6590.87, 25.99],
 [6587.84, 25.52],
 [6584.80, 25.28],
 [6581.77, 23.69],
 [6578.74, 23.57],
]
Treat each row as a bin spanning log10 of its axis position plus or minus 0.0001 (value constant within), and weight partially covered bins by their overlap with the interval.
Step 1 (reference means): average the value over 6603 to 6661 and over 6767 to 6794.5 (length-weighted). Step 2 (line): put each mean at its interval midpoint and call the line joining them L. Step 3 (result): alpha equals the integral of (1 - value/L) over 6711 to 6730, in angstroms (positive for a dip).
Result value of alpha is 2.58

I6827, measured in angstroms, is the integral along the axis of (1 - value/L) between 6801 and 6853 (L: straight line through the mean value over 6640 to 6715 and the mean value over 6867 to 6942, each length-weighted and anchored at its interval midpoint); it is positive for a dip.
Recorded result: 8.13 angstroms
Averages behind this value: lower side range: 19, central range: 15.9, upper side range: 18.7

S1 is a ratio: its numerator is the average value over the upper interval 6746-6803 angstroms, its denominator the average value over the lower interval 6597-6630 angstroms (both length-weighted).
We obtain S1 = 0.7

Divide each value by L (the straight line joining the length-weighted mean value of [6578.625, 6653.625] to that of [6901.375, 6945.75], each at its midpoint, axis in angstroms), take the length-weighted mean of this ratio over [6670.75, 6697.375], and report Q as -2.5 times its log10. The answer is 0.24 mag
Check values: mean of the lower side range 23.1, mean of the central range 18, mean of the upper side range 20.6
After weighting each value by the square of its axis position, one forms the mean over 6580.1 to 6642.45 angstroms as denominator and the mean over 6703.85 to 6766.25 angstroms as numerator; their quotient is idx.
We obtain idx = 0.72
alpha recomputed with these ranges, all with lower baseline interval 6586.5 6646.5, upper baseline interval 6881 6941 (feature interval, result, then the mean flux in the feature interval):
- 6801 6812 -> 3.0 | 15.1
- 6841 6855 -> 3.1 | 15.6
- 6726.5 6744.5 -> 4.6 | 16.1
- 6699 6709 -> 1.6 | 18.5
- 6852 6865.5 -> 3.5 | 14.8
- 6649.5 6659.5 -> 1.8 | 18.6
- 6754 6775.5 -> 4.9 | 16.4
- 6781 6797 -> 4.5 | 15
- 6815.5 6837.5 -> 4.7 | 16.1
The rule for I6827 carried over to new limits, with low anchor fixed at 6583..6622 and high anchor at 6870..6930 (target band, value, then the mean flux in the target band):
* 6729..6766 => 9.42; 15.9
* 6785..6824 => 9.32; 15.3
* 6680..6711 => 6.59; 17.7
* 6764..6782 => 3.48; 16.8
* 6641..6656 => 1.85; 20.6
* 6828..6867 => 7.23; 15.7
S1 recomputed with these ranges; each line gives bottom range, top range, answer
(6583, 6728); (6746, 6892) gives 0.78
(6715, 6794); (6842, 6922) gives 1.05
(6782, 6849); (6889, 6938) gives 1.22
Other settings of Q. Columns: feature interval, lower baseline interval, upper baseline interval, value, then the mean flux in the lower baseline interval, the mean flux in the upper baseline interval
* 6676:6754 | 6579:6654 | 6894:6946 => 0.301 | 23.1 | 20.2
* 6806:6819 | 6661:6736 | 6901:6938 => 0.205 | 17.6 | 19.9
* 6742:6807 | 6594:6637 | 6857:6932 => 0.262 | 23.3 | 17.7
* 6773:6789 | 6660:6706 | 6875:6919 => 0.146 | 18.6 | 17.7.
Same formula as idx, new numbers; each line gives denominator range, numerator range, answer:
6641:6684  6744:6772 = 0.84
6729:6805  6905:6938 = 1.33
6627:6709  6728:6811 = 0.84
